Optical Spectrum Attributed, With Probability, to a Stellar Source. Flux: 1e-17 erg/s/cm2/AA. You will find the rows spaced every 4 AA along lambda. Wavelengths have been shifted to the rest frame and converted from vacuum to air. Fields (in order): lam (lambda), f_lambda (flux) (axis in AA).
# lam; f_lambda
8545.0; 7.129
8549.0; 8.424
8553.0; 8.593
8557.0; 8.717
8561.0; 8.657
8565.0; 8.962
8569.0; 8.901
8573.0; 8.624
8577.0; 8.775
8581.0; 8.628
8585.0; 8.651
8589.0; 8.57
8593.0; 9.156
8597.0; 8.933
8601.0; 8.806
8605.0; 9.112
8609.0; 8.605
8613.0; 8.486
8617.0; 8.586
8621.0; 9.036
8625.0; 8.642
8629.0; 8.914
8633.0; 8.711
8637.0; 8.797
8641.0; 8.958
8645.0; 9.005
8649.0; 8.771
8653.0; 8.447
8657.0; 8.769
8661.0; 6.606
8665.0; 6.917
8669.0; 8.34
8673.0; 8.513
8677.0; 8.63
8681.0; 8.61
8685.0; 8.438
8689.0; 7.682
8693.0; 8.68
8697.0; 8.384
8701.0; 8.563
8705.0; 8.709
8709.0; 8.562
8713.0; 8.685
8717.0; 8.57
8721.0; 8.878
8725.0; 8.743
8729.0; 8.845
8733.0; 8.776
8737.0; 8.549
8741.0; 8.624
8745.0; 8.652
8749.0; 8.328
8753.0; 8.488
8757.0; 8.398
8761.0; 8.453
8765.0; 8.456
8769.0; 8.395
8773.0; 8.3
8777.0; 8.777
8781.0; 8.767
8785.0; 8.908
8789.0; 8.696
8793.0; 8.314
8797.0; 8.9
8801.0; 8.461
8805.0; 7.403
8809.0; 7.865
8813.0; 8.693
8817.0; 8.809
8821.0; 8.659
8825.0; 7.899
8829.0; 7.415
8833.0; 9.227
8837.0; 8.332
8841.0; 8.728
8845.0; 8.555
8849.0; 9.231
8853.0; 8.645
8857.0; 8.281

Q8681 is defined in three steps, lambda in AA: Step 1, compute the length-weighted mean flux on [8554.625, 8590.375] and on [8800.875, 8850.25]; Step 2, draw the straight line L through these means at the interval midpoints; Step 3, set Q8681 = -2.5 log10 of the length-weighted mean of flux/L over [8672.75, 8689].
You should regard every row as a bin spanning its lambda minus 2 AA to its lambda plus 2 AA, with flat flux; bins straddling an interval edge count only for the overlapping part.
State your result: 0.02 mag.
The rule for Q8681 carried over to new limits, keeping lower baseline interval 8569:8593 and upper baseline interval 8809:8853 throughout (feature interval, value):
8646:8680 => 0.06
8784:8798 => -0.01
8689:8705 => 0.02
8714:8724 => -0.01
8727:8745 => -0.01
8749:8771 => 0.02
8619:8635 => -0.02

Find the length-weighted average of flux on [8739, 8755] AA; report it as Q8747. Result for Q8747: 8.52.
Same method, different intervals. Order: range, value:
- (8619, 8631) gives 8.86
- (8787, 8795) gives 8.5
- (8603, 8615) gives 8.73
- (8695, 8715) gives 8.58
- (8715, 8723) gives 8.72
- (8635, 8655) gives 8.8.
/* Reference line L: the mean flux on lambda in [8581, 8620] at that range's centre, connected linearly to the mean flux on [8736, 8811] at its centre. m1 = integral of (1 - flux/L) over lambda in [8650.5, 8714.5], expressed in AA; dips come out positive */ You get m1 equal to 2.5 AA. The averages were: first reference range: 8.77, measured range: 8.28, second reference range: 8.46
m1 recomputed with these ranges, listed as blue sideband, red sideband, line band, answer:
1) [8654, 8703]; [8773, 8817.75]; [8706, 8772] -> -1.9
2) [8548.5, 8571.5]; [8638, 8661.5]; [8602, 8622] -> -0.3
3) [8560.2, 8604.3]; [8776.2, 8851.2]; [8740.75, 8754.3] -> 0.1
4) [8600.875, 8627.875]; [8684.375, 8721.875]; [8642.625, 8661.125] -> 0.3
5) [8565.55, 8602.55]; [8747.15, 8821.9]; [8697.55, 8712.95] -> 0.0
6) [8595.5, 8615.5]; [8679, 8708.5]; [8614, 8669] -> 1.1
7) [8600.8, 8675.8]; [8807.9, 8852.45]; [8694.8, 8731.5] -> -0.6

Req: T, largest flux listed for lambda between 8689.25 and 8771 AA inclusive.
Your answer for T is 8.878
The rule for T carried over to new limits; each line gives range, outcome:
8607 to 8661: 9.036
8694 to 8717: 8.709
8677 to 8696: 8.68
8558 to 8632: 9.156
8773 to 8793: 8.908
